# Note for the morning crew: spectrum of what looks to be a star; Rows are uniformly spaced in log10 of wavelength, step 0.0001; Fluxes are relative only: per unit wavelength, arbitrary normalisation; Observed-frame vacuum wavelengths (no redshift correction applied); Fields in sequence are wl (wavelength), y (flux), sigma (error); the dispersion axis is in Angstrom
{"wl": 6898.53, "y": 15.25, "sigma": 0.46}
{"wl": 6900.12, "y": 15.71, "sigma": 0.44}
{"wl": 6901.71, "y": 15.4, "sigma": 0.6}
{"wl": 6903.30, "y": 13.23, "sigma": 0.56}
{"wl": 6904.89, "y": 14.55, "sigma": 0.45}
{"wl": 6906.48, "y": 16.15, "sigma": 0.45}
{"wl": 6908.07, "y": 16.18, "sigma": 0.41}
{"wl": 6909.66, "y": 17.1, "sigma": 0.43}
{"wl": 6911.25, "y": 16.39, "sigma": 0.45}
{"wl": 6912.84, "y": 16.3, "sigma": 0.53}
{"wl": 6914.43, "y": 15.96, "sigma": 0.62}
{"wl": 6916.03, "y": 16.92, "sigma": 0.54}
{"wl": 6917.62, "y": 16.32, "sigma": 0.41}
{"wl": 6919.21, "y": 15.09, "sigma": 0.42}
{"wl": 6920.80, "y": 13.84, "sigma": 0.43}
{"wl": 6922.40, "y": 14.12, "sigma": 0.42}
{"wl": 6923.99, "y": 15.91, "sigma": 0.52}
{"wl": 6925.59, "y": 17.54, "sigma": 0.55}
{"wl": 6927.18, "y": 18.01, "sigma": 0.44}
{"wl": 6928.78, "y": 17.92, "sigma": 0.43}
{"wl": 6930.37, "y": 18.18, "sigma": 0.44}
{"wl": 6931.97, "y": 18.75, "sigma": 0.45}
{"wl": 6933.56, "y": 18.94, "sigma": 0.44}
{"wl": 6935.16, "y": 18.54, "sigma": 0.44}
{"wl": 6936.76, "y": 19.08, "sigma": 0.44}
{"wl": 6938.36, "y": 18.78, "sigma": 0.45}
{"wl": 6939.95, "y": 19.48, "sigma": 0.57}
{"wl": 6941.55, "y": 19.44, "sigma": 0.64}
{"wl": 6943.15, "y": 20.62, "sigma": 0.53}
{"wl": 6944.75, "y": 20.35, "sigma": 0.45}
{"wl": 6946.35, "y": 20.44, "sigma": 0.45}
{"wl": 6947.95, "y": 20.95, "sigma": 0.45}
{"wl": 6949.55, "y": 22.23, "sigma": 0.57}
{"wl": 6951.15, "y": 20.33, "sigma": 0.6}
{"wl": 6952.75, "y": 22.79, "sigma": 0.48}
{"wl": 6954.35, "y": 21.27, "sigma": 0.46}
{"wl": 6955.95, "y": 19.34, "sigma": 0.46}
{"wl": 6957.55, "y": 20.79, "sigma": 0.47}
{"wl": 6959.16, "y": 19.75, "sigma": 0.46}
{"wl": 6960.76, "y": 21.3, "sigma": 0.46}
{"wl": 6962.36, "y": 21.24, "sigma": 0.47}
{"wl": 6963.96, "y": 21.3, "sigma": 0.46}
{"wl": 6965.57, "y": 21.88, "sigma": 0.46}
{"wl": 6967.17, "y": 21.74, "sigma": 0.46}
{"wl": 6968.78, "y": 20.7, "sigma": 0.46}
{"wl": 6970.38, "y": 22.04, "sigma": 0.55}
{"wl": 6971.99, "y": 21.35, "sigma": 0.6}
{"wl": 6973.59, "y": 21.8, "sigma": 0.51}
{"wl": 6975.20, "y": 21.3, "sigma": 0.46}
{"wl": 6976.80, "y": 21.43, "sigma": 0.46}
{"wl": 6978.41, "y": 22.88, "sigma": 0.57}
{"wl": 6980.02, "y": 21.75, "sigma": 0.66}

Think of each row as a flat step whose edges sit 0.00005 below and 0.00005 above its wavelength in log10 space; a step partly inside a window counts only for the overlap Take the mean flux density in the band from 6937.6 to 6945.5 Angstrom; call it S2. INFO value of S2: 19.7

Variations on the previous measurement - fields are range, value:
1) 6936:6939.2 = 19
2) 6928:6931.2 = 18.1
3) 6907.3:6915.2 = 16.4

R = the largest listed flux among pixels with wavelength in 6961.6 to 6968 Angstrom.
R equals 21.88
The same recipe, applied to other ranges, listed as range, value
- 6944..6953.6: 22.79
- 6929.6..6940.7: 19.48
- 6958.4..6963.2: 21.3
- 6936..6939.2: 19.08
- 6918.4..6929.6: 18.01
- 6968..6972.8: 22.04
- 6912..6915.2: 16.3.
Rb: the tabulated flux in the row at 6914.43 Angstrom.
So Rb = 15.96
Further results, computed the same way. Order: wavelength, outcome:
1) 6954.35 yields 21.27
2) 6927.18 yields 18.01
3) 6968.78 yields 20.7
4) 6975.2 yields 21.3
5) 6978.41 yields 22.88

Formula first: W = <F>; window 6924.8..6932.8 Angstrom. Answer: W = 18.1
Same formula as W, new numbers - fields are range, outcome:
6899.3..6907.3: 15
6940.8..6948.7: 20.4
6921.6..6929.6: 16.7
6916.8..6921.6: 15.1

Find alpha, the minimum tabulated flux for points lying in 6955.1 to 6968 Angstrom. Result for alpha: 19.34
